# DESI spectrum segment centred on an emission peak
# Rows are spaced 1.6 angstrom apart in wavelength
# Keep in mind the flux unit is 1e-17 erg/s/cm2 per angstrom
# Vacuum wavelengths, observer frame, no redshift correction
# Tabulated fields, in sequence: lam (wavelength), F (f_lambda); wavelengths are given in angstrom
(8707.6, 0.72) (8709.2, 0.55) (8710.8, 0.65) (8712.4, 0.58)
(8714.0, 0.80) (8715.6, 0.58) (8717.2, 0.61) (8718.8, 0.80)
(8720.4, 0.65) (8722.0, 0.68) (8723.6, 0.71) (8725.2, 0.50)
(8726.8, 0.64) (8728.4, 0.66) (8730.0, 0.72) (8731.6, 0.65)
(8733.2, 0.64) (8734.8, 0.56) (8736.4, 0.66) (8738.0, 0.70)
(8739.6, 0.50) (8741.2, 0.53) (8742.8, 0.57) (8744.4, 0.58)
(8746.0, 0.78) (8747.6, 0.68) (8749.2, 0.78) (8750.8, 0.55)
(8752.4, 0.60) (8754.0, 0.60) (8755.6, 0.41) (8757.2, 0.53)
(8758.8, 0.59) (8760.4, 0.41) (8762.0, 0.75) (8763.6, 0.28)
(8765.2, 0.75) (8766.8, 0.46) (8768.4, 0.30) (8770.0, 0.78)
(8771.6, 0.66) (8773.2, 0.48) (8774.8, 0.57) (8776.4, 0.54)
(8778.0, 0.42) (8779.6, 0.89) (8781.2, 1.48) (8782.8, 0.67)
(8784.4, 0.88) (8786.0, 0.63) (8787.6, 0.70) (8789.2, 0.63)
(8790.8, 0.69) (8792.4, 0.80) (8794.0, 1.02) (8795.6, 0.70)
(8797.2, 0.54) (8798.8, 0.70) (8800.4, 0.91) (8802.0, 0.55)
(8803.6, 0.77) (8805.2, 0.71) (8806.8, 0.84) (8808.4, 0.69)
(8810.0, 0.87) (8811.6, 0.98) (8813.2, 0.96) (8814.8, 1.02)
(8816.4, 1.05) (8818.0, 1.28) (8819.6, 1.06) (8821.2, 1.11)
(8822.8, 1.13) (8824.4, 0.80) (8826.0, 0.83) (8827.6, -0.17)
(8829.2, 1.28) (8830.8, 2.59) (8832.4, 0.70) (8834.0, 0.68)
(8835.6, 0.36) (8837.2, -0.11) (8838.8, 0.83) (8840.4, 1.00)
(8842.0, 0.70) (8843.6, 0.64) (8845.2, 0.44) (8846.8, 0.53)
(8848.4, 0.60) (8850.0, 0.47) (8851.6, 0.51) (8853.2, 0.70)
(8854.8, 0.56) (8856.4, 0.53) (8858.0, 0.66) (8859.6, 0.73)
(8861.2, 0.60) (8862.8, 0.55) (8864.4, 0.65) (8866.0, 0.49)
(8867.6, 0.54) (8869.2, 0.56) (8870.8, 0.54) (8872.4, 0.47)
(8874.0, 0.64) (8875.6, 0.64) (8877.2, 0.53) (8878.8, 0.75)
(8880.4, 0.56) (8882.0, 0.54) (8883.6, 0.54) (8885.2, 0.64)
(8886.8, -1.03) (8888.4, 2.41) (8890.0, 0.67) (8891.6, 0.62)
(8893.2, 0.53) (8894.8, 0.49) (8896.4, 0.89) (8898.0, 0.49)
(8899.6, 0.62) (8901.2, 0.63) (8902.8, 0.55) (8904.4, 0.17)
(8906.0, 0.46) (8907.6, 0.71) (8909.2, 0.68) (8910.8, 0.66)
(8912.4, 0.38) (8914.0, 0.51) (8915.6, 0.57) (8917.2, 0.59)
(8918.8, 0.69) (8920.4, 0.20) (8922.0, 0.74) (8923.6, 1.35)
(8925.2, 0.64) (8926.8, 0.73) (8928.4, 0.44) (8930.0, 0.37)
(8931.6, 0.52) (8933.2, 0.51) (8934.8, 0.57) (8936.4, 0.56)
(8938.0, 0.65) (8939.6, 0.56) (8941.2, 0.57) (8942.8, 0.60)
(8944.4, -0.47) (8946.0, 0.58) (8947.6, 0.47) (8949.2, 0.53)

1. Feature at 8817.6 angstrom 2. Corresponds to [O II]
